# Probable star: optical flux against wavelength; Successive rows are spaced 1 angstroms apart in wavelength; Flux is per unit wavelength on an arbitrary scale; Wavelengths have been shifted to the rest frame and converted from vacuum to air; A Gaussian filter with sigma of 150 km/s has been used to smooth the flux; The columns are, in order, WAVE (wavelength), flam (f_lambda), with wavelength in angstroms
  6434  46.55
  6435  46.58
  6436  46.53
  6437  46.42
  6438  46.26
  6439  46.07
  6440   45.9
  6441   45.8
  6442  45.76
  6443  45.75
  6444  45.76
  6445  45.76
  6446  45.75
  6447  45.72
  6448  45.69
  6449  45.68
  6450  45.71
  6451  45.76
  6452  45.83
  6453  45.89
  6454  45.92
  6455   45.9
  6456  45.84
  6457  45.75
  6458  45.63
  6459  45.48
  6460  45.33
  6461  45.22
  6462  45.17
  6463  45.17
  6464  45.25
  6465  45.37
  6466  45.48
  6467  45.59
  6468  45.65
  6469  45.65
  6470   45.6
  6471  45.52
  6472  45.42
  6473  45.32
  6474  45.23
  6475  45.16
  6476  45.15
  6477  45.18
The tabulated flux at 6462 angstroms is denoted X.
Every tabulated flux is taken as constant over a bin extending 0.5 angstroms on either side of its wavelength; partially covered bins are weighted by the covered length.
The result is 45.17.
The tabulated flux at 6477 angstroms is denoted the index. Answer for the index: 45.18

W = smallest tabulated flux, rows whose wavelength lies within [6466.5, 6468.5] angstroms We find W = 45.59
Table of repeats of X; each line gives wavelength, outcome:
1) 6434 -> 46.55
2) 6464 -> 45.25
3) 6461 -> 45.22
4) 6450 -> 45.71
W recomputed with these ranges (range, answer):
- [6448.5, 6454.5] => 45.68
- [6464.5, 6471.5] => 45.37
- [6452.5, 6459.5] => 45.48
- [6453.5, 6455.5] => 45.9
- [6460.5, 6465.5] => 45.17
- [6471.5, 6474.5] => 45.23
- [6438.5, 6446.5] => 45.75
